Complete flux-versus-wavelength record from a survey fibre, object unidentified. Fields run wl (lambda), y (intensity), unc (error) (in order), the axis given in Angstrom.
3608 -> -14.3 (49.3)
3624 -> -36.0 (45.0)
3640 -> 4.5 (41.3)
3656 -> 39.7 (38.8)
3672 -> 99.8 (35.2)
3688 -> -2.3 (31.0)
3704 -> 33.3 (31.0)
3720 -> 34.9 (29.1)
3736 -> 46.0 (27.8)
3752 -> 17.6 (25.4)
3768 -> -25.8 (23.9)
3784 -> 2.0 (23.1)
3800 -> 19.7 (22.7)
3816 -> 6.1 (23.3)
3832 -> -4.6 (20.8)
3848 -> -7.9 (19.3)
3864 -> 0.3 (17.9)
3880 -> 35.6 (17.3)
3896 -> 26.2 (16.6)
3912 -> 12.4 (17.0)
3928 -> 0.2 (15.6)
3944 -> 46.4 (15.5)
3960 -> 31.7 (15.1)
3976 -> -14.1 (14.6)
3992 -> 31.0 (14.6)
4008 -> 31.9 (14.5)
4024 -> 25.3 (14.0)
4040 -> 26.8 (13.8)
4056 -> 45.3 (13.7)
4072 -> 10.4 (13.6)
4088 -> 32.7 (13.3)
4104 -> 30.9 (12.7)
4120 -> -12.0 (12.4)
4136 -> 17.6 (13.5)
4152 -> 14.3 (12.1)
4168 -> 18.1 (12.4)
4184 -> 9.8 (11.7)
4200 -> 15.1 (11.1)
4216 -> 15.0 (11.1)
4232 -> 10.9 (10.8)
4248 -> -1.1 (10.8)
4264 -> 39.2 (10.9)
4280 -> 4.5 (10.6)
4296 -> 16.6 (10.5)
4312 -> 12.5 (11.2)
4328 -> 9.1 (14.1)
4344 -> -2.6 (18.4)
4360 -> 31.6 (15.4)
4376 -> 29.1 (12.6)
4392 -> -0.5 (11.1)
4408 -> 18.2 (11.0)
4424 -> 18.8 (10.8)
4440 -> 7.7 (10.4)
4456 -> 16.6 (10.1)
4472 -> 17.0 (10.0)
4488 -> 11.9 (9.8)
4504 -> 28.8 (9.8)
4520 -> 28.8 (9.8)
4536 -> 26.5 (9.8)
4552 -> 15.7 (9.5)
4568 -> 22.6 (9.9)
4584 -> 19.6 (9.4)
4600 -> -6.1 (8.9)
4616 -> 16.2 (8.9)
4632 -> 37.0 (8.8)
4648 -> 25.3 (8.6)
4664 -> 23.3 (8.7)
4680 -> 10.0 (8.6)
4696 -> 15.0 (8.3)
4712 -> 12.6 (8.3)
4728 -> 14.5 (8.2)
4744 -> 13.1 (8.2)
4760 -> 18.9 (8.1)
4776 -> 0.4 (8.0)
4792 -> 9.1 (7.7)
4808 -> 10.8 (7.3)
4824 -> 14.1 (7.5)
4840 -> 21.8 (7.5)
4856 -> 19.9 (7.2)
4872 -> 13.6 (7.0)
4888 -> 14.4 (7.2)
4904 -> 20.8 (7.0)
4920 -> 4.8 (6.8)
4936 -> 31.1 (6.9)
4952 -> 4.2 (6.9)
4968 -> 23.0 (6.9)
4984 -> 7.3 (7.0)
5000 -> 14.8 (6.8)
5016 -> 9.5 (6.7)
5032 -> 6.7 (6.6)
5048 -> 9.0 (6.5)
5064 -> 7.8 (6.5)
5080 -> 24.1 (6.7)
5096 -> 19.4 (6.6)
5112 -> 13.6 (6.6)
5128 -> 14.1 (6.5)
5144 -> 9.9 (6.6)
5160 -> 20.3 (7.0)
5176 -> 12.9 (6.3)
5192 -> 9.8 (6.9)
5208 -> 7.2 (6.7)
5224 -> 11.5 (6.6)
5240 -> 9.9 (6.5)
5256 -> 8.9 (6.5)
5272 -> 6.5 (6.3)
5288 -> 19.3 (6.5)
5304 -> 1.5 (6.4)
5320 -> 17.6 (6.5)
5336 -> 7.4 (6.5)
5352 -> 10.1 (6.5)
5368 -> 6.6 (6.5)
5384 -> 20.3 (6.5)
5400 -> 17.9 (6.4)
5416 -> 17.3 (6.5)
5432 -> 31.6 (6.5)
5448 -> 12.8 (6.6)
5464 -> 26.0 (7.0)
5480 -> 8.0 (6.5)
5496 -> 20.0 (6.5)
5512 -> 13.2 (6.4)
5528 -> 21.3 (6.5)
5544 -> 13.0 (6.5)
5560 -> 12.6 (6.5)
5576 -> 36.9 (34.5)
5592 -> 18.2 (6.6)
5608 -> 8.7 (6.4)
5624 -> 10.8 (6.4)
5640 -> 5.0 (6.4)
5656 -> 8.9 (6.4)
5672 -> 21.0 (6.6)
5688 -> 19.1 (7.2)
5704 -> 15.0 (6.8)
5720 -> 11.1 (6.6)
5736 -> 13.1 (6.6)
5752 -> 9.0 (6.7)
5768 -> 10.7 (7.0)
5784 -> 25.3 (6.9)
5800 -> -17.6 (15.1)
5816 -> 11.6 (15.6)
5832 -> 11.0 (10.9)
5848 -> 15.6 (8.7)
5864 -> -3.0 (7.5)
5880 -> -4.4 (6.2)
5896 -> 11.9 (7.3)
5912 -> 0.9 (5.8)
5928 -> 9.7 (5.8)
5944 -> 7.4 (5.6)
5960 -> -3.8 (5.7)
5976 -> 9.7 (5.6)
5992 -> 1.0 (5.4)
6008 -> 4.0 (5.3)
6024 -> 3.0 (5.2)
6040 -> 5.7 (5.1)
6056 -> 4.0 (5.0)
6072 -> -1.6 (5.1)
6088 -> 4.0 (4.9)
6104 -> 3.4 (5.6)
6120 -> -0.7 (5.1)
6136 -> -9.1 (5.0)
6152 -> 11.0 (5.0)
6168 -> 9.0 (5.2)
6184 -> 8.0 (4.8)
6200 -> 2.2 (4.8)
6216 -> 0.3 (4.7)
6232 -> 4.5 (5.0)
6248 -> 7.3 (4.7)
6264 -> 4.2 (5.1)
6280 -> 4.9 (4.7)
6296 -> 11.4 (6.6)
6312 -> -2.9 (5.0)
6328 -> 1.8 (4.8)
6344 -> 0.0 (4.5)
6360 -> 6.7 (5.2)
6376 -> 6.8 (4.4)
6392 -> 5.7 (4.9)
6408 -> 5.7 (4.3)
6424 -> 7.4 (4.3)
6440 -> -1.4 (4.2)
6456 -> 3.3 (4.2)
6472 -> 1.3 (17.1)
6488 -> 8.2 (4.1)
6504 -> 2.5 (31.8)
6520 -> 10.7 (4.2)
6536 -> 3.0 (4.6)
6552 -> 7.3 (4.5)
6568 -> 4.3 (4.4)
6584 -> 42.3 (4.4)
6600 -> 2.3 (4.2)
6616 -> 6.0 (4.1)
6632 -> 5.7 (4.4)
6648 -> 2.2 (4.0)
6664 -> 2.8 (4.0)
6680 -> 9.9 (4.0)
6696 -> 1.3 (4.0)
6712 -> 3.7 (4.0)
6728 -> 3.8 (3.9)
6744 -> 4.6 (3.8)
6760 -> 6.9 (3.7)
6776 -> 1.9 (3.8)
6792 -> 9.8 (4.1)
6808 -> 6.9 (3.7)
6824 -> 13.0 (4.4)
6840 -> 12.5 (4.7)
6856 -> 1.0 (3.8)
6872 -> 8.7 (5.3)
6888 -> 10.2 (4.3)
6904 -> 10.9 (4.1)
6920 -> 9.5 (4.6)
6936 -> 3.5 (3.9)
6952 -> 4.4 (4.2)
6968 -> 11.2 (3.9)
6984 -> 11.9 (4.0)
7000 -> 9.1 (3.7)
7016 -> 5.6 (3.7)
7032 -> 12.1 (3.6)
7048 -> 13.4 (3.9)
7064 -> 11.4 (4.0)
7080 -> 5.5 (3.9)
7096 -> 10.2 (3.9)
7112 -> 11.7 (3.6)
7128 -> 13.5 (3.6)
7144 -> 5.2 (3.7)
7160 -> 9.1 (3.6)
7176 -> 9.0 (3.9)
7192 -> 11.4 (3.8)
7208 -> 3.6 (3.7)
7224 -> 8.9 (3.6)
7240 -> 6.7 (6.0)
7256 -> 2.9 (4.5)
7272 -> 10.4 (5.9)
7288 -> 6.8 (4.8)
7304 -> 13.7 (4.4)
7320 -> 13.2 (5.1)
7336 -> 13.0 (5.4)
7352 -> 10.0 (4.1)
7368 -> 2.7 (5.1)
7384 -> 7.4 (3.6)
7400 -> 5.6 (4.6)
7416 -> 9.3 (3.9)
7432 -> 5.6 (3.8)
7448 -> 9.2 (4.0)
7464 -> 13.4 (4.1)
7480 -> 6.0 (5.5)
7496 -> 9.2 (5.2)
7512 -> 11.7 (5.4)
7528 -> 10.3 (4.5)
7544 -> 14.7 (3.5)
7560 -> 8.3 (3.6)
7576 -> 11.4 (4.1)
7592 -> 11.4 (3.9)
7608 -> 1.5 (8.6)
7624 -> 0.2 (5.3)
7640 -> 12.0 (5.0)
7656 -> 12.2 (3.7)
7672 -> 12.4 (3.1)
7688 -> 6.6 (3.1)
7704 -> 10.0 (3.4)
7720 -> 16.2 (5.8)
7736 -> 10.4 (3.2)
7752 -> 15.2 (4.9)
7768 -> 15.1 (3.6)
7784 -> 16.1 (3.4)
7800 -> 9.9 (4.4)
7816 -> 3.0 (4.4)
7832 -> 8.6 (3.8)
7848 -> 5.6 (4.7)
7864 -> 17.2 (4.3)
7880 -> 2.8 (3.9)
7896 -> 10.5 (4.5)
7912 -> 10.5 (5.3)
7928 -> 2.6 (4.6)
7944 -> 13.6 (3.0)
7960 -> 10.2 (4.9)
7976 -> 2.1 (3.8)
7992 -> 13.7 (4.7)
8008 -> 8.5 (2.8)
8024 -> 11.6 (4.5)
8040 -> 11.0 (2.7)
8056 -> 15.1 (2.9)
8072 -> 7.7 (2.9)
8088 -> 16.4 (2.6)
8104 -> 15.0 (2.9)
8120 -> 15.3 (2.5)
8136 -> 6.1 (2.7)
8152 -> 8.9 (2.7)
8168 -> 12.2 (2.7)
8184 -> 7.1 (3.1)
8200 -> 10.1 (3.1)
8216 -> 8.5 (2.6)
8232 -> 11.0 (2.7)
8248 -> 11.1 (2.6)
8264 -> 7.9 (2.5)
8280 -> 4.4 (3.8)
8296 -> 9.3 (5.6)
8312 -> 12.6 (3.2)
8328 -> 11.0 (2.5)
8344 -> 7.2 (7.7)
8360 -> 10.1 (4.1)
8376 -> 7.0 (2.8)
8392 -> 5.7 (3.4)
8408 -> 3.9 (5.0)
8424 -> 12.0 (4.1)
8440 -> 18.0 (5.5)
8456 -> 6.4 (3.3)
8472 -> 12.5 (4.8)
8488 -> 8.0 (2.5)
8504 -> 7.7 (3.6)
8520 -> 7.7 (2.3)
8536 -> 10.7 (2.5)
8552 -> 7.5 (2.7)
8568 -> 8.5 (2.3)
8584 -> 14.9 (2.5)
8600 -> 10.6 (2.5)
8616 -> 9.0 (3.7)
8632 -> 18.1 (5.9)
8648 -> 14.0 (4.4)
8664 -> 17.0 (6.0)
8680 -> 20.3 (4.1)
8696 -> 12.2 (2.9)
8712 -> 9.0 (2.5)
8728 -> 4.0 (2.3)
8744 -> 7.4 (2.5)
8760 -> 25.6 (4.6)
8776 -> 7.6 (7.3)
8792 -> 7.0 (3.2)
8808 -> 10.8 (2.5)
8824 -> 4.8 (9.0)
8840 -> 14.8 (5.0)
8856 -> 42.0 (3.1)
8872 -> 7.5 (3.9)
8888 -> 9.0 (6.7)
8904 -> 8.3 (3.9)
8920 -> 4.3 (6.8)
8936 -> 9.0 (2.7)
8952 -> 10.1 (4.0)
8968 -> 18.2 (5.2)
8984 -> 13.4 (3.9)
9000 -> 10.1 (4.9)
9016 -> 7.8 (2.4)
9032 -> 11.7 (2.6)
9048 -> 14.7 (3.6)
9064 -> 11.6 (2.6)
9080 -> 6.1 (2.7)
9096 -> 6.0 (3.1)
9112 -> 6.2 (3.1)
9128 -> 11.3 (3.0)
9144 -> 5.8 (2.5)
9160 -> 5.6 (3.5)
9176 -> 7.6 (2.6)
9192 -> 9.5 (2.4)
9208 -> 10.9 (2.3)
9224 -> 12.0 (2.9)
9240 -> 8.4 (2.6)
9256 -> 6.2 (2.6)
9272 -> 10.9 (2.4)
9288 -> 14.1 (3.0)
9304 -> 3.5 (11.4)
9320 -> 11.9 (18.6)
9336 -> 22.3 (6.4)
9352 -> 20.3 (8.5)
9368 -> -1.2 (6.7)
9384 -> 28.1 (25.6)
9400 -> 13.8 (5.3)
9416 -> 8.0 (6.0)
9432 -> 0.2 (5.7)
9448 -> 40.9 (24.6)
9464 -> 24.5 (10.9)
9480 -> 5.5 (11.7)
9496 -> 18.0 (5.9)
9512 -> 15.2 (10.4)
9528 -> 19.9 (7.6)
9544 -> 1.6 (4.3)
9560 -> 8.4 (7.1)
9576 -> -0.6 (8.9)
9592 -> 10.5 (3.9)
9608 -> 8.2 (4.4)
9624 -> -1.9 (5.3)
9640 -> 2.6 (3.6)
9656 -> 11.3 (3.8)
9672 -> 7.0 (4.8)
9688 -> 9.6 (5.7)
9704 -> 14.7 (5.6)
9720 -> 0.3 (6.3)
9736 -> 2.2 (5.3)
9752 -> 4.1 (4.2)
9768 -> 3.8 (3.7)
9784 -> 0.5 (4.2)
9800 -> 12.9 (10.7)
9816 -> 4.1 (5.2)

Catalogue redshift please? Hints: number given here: 0.767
